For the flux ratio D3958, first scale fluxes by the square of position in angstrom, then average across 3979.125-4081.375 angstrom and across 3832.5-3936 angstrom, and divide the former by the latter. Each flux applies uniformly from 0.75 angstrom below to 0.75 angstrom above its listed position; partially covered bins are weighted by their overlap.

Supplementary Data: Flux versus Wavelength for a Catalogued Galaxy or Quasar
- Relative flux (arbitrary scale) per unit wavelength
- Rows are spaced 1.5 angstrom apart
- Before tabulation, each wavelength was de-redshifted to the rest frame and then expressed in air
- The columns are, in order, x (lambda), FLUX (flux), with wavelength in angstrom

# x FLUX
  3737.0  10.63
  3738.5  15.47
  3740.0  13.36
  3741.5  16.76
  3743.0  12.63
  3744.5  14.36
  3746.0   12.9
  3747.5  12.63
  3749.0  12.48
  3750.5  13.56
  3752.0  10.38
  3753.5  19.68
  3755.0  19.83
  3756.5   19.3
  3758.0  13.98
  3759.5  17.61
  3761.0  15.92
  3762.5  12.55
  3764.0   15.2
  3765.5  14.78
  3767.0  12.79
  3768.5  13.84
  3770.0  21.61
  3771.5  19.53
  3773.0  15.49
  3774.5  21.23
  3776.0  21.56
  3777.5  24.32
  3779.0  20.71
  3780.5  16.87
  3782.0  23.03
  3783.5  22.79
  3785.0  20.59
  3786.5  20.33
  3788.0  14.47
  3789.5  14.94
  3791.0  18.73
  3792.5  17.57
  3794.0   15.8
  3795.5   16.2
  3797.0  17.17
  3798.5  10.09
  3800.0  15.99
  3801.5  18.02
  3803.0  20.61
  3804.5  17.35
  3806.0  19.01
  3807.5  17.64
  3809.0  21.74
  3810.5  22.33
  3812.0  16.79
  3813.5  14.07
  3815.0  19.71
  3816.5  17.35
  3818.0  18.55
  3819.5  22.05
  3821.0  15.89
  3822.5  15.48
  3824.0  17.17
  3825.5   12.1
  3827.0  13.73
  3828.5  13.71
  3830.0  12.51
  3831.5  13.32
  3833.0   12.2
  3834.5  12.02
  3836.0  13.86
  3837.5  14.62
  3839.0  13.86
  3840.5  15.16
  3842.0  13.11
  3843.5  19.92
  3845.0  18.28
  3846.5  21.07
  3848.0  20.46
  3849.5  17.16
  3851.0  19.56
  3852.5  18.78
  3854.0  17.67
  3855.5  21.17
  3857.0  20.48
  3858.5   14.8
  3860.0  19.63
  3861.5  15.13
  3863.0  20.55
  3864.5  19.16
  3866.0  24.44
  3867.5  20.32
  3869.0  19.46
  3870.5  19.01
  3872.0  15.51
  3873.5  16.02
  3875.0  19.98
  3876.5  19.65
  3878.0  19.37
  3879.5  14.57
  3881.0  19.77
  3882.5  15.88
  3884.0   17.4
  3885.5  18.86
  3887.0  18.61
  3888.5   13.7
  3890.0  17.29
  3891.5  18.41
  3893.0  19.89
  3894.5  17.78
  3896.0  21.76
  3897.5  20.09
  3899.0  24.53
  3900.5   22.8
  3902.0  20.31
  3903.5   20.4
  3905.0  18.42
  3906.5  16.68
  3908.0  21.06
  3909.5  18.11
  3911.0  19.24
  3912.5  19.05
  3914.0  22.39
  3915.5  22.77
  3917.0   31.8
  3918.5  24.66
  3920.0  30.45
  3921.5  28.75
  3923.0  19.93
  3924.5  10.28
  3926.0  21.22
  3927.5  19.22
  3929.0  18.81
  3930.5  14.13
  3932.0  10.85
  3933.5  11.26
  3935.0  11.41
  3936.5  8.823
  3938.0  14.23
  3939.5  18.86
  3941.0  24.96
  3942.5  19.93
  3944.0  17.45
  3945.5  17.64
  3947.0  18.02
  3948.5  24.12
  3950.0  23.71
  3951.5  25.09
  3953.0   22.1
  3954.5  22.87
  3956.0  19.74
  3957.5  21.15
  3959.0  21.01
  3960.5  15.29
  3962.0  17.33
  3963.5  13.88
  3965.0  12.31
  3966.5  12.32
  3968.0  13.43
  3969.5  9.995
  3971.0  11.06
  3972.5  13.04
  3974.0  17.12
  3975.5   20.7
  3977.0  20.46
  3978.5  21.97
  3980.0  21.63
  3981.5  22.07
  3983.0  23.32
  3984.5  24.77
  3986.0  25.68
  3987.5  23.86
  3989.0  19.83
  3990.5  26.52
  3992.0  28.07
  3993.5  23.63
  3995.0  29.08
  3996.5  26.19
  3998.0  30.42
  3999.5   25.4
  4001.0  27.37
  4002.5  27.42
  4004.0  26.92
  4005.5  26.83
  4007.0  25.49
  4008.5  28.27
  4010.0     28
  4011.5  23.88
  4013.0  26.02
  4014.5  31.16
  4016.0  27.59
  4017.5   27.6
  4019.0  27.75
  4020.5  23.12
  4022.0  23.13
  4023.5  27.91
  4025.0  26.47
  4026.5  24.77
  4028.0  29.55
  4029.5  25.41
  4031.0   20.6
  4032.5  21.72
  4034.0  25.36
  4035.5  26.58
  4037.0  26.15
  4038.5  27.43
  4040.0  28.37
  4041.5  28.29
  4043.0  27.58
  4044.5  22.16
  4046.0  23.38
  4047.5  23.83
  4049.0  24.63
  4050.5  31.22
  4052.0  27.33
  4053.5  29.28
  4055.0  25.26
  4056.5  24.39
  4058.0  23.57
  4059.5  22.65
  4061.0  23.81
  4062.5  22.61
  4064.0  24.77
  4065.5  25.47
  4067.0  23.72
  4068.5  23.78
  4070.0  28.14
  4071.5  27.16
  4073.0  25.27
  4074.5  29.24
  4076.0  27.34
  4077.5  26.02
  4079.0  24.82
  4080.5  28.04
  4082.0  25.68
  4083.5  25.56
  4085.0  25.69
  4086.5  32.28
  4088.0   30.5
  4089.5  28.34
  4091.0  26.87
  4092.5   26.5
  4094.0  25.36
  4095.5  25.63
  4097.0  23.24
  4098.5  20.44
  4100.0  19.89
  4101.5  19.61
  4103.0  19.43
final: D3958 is 1.49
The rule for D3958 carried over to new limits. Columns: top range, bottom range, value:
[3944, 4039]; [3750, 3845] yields 1.50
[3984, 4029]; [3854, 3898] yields 1.52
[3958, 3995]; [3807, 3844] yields 1.32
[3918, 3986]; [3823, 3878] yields 1.14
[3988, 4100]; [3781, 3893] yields 1.65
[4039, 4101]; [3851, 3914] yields 1.49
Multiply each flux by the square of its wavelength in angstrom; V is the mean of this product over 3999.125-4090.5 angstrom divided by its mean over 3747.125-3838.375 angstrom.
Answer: 1.77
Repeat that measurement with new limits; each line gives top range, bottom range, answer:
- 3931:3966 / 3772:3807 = 1.05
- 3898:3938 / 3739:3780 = 1.30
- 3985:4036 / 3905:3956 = 1.38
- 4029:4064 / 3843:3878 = 1.46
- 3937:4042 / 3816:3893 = 1.42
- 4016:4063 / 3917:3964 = 1.40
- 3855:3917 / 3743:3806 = 1.20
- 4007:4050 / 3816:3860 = 1.74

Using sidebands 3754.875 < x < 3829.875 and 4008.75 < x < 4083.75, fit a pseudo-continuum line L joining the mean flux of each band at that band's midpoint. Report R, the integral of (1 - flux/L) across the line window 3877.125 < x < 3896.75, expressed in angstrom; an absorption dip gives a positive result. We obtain 2.5 angstrom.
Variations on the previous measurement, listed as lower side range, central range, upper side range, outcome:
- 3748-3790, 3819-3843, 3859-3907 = 5.1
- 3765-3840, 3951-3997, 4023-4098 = 5.9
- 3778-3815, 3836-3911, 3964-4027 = 6.0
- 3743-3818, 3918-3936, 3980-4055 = 3.5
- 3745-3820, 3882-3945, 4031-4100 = 6.3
